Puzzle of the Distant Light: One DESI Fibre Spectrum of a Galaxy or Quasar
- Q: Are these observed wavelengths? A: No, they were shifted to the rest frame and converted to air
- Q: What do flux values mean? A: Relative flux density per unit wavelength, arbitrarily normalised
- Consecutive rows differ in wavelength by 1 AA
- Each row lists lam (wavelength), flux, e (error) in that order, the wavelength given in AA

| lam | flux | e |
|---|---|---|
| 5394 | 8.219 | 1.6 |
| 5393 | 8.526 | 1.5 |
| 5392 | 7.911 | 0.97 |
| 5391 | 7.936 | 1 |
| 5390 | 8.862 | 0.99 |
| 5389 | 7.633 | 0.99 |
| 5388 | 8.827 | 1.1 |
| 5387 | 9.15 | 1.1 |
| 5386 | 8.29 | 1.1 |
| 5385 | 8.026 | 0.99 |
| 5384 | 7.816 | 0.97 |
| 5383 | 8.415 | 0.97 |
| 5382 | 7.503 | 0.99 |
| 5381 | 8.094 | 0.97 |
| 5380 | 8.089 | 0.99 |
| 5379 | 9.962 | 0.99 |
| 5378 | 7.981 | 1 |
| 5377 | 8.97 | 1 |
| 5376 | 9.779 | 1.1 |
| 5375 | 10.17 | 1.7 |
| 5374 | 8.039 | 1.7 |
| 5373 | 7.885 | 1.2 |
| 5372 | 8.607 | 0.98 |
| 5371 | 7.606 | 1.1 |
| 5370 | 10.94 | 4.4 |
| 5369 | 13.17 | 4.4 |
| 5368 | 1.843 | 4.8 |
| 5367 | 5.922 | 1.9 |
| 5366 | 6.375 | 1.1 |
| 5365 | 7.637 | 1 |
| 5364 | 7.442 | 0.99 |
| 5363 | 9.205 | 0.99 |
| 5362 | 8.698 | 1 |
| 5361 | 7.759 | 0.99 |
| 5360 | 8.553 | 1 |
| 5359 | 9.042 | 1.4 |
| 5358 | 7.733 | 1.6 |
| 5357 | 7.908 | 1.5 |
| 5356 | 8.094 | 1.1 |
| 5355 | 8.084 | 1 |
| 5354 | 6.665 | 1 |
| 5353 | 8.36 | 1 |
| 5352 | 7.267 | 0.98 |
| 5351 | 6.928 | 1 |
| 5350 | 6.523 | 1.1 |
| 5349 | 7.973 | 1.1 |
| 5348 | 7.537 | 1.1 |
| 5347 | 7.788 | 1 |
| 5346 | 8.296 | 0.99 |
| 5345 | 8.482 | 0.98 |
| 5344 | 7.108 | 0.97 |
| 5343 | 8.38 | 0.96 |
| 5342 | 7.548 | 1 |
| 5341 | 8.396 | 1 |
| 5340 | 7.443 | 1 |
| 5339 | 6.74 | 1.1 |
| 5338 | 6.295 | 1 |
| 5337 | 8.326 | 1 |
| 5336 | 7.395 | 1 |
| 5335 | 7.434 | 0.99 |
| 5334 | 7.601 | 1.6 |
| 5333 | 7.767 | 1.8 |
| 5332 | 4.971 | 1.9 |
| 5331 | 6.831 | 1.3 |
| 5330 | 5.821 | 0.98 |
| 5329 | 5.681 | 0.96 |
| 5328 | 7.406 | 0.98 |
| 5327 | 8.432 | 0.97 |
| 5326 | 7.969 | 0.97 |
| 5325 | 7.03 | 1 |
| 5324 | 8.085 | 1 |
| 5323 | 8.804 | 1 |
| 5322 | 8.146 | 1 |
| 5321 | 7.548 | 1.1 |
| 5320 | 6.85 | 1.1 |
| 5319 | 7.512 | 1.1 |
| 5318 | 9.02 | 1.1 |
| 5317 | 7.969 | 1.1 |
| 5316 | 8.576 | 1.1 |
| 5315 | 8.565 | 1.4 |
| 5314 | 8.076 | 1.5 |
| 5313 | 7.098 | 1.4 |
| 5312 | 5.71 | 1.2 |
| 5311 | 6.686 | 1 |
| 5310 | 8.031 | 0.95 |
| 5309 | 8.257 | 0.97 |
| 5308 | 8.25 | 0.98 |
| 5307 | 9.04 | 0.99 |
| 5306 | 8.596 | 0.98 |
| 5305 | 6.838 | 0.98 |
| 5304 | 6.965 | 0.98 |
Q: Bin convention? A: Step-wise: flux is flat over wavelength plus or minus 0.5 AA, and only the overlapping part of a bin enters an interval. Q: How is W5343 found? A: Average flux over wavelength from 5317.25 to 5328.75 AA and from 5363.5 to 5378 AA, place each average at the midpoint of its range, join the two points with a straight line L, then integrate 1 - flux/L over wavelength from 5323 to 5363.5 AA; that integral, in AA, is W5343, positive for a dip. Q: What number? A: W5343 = 1.9 AA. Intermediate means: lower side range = 7.84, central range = 7.6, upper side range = 8.16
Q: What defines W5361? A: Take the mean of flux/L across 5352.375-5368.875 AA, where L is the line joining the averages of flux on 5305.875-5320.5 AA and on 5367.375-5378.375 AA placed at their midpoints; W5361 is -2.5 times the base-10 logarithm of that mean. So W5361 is 0.118 mag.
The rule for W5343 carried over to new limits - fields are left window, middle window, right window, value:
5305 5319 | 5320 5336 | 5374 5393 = 1.5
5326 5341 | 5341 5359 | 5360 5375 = -0.5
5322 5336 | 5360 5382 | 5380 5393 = -0.9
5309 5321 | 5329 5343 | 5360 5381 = 1.4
